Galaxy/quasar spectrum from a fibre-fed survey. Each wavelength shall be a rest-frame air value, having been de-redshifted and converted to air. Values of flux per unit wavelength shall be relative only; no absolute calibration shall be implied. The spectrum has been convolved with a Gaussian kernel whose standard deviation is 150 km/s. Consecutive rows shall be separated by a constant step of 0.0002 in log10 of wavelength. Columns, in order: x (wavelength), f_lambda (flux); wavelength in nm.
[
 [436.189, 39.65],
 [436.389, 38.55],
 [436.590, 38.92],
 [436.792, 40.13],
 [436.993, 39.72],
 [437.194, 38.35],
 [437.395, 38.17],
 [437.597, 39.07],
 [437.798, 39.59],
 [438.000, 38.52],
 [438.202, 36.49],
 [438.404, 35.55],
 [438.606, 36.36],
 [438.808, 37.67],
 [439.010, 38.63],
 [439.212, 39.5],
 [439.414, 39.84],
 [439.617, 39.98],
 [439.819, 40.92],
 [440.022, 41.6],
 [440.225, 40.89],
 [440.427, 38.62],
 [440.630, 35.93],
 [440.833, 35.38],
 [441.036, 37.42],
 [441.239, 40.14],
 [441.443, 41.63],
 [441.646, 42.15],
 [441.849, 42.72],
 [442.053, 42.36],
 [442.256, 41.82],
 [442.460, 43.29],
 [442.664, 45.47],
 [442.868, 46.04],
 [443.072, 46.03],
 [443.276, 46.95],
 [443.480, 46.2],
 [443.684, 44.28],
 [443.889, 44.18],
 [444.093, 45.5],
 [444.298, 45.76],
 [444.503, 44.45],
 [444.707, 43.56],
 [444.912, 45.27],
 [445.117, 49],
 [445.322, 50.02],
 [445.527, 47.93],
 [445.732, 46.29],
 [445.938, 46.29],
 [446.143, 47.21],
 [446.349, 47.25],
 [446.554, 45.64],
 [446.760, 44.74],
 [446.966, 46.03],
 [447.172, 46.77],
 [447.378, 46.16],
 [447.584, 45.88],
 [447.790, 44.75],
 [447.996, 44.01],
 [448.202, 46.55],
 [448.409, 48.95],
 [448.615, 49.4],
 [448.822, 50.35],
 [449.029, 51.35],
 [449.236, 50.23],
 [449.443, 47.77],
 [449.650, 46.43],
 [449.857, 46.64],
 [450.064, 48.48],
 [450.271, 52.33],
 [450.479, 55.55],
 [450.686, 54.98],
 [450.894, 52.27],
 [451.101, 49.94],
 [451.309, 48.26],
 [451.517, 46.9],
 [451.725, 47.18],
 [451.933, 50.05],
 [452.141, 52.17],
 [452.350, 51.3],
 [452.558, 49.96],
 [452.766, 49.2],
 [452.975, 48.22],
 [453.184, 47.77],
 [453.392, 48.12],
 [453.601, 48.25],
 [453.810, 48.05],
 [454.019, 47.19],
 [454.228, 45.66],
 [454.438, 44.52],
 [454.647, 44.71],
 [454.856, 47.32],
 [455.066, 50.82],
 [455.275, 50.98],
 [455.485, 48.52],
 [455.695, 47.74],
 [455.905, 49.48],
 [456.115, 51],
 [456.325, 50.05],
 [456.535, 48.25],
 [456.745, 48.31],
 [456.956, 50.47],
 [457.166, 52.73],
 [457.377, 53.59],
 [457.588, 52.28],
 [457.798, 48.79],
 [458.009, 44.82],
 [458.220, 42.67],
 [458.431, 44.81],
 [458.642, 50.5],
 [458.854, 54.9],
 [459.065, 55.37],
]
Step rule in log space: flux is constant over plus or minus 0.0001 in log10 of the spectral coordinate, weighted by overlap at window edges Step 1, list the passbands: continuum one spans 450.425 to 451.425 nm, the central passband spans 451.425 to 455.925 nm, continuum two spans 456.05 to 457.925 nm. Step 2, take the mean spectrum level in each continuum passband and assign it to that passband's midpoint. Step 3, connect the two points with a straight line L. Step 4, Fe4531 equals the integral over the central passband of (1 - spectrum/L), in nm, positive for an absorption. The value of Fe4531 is 0.26 nm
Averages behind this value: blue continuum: 52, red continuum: 50.5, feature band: 48.3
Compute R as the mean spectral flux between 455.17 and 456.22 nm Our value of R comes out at 49.5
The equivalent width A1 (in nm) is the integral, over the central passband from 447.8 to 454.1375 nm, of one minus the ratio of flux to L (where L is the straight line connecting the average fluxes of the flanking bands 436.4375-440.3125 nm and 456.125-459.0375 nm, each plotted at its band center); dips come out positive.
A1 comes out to -0.45 nm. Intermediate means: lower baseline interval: 38.9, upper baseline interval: 49.6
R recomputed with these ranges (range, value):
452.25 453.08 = 49.7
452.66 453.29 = 48.4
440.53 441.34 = 37.2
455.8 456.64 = 49.7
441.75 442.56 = 42.5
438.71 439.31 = 38.6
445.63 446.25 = 46.5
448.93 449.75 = 48.9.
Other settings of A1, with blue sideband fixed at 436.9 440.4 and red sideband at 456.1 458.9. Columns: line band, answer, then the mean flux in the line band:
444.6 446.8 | -0.20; 46.7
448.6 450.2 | -0.14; 48.9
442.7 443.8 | -0.12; 45.8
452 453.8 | -0.10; 49.3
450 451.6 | -0.20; 51.2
